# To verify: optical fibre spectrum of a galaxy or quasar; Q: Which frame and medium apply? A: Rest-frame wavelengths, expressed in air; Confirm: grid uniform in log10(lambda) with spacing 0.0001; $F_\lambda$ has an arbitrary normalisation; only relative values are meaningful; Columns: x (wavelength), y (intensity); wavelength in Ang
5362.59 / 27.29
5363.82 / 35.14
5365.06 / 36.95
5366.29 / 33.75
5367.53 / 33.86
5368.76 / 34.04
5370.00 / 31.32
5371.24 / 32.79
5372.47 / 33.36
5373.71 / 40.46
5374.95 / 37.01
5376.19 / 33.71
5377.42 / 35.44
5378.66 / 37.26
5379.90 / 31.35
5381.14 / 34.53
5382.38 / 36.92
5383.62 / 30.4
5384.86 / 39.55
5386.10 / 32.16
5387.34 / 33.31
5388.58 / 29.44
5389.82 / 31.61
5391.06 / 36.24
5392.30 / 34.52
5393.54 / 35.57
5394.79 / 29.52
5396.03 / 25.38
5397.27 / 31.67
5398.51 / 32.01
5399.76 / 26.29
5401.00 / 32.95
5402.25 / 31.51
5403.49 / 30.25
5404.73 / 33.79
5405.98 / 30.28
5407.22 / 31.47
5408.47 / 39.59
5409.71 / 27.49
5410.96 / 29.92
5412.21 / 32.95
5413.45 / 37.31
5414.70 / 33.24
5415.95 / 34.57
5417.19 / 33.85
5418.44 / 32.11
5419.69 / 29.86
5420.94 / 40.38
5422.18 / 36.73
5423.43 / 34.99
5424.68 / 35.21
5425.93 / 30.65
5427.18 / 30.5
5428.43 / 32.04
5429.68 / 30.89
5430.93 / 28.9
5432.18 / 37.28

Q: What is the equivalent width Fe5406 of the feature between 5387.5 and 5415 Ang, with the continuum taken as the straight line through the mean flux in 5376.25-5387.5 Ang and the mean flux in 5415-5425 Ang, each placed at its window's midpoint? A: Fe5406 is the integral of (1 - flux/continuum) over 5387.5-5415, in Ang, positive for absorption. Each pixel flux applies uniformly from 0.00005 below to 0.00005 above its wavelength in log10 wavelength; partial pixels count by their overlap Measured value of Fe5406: 2.1 Ang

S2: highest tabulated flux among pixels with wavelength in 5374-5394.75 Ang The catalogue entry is 39.55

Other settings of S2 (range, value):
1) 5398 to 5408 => 33.79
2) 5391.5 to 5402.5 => 35.57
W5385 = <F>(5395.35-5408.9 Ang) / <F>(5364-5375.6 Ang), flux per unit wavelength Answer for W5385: 0.9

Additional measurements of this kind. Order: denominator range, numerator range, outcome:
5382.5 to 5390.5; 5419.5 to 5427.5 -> 1.04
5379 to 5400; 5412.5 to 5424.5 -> 1.07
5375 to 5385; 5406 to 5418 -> 0.95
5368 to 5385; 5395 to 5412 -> 0.89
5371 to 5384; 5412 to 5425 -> 0.99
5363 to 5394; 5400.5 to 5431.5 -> 0.96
